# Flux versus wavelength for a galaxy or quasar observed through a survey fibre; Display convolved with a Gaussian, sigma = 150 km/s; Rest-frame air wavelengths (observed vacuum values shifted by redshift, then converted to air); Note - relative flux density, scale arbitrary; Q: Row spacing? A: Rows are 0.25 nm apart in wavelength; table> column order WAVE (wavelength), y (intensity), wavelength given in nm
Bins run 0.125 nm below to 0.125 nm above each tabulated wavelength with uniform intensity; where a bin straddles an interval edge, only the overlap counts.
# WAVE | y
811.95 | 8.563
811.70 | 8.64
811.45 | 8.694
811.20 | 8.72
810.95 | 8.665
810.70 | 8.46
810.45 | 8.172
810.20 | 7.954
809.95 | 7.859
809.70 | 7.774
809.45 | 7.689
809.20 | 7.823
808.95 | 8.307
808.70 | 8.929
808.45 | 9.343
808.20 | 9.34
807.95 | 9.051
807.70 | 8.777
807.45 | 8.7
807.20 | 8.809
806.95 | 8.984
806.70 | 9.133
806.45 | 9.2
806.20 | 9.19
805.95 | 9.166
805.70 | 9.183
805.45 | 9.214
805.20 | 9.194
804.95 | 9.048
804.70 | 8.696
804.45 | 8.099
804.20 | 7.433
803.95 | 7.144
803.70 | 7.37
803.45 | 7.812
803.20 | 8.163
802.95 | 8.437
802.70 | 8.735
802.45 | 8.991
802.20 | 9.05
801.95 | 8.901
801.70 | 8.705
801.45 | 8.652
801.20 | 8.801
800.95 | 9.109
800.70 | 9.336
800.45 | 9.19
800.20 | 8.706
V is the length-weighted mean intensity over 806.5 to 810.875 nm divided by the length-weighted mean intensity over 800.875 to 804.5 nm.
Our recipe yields 1.02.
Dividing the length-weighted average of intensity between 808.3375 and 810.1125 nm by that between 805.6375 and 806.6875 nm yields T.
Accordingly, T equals 0.90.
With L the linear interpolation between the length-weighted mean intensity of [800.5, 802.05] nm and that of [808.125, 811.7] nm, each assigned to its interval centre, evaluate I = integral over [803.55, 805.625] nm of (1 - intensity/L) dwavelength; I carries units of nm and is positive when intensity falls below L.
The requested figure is 0.10 nm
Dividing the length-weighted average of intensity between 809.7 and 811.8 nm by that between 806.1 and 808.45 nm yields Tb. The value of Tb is 0.9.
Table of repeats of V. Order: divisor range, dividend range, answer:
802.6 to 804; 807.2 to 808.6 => 1.13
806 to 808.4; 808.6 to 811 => 0.90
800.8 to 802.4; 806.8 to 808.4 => 1.01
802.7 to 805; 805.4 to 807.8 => 1.13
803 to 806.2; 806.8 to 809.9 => 1.02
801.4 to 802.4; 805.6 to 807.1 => 1.03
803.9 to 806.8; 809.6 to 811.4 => 0.94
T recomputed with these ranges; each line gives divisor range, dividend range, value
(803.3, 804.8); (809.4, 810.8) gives 1.03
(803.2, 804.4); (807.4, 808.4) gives 1.19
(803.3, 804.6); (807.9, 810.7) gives 1.10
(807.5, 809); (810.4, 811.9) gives 0.96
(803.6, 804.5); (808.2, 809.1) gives 1.19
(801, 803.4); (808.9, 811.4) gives 0.94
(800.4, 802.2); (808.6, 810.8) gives 0.90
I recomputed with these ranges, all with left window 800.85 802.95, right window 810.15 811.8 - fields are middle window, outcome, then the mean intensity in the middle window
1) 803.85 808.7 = -0.094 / 8.84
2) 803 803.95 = 0.111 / 7.75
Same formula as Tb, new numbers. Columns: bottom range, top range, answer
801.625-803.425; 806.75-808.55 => 1.04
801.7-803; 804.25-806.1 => 1.01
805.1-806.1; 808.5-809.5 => 0.90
